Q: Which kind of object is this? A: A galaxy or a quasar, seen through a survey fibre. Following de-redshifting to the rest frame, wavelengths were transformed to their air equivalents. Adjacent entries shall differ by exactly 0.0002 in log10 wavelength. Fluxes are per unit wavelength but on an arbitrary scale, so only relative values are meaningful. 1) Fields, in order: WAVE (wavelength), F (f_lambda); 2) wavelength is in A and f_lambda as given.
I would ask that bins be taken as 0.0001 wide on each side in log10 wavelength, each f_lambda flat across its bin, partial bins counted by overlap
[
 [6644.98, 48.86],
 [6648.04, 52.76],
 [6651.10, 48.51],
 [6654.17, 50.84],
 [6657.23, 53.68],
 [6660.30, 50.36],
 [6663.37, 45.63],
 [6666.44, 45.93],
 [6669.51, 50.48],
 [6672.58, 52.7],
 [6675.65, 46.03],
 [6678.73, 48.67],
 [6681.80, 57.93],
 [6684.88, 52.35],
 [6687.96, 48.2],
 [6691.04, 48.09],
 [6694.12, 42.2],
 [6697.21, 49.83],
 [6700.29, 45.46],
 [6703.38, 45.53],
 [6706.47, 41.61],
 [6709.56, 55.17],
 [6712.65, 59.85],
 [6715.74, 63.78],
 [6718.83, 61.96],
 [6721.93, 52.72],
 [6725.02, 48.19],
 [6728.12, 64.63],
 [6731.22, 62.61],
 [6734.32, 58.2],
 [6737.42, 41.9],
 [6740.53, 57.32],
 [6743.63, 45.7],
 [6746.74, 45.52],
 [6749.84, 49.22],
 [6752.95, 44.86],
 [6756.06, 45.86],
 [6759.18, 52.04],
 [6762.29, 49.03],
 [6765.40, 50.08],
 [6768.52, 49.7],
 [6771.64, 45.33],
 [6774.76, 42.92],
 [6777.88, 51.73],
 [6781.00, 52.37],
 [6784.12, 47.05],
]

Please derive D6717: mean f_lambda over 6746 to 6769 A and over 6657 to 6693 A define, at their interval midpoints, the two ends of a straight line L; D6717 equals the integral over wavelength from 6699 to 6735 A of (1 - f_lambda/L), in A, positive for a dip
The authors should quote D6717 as -4.4 A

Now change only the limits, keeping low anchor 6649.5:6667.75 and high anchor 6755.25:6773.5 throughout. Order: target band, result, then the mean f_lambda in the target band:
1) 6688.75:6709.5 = 1.2 A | 46.2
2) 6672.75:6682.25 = -0.2 A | 50.4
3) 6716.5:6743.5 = -3.7 A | 55.6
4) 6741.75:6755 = 0.6 A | 46.6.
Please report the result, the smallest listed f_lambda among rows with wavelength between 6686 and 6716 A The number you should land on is 41.61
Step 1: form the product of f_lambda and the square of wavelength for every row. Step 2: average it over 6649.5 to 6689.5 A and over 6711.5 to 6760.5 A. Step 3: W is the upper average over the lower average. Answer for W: 1.1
